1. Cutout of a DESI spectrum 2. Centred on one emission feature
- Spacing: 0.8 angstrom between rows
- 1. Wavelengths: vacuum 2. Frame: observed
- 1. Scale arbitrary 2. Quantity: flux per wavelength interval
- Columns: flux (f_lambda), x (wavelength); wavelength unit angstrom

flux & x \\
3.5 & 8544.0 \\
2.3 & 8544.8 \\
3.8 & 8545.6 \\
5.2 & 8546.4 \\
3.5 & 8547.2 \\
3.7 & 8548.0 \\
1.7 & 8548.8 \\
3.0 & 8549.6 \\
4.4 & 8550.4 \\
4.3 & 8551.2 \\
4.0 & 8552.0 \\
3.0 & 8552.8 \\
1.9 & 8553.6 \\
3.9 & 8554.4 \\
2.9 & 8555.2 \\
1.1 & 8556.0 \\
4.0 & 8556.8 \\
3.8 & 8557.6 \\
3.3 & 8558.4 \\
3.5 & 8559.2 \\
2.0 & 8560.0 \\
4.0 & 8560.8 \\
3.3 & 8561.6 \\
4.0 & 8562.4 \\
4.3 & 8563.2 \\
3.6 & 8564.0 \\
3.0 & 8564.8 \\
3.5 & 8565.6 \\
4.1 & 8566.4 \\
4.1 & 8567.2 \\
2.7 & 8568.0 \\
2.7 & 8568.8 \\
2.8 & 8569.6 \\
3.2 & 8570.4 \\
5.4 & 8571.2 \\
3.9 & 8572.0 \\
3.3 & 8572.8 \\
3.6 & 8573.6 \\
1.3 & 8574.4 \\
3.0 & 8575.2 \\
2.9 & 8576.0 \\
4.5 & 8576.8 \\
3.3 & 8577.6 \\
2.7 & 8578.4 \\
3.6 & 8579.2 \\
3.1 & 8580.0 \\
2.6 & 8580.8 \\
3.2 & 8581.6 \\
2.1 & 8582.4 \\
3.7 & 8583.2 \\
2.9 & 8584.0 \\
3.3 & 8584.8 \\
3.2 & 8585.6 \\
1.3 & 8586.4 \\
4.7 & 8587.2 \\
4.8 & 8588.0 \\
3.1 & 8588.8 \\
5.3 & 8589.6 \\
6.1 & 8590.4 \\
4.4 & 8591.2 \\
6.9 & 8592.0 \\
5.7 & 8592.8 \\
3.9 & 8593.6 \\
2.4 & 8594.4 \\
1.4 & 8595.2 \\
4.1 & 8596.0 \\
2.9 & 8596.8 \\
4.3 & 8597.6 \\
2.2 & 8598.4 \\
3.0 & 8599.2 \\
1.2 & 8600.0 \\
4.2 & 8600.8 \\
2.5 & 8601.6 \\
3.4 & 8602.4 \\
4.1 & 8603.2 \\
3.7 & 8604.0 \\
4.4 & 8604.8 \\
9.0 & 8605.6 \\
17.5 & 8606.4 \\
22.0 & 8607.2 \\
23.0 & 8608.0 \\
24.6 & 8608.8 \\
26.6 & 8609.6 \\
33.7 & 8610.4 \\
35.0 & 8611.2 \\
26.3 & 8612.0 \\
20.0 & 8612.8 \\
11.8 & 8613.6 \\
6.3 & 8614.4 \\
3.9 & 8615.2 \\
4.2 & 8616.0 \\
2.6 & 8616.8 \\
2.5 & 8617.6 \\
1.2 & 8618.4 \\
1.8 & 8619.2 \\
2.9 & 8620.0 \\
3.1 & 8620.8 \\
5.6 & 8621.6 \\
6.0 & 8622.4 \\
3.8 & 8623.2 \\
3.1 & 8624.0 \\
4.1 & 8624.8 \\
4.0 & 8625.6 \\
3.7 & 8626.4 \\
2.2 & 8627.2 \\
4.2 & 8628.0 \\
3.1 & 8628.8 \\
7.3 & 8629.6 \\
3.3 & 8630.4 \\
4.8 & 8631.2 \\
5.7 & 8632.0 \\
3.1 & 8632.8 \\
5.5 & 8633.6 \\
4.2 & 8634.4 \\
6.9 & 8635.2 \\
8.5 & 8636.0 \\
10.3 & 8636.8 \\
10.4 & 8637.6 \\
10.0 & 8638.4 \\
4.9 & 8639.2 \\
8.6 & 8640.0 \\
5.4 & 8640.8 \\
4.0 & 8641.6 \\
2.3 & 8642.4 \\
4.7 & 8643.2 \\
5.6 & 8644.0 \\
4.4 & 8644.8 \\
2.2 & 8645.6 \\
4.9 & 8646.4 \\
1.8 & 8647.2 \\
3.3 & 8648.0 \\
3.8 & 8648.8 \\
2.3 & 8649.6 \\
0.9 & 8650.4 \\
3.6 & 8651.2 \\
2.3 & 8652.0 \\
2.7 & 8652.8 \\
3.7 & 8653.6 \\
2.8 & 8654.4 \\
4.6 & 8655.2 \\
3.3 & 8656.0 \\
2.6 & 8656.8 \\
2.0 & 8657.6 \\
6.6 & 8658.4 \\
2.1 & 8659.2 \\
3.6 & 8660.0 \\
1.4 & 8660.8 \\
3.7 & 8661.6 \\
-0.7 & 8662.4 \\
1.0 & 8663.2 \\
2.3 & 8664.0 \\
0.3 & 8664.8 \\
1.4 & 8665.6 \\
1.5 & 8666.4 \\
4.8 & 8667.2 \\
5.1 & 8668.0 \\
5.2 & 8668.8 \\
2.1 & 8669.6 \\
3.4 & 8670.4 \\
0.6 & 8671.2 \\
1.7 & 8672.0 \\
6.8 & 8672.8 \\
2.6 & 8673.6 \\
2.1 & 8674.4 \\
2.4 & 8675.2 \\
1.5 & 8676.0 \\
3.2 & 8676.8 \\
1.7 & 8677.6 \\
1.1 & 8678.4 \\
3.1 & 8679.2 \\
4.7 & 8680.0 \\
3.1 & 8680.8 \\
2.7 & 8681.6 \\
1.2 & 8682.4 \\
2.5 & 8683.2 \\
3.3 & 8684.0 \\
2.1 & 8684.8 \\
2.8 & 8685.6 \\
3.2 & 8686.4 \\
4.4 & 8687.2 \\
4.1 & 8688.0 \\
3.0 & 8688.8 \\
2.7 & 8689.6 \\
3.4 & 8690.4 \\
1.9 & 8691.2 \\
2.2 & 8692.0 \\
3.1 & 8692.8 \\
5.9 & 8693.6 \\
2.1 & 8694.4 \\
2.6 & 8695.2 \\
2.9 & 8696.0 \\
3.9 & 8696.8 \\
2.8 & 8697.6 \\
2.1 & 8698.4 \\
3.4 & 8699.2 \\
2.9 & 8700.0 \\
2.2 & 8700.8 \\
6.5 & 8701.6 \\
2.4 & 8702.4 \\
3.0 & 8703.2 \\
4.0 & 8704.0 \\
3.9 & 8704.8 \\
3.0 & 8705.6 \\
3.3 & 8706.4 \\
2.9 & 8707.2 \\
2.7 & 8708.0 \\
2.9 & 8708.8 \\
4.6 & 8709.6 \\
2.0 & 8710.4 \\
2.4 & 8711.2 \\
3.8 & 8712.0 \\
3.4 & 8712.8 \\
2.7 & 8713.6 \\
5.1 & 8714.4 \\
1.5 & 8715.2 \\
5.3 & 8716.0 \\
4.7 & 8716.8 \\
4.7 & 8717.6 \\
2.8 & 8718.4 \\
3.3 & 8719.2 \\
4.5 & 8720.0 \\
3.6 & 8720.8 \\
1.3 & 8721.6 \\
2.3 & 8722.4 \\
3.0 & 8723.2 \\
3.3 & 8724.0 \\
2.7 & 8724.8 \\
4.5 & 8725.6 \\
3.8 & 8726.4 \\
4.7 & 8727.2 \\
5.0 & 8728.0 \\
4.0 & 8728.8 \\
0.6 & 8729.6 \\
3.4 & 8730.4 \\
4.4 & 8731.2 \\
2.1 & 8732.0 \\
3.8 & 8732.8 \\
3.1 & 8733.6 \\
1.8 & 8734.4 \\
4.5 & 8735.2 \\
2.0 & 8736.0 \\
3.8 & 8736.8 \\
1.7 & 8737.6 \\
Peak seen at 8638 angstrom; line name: [N II] 6583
